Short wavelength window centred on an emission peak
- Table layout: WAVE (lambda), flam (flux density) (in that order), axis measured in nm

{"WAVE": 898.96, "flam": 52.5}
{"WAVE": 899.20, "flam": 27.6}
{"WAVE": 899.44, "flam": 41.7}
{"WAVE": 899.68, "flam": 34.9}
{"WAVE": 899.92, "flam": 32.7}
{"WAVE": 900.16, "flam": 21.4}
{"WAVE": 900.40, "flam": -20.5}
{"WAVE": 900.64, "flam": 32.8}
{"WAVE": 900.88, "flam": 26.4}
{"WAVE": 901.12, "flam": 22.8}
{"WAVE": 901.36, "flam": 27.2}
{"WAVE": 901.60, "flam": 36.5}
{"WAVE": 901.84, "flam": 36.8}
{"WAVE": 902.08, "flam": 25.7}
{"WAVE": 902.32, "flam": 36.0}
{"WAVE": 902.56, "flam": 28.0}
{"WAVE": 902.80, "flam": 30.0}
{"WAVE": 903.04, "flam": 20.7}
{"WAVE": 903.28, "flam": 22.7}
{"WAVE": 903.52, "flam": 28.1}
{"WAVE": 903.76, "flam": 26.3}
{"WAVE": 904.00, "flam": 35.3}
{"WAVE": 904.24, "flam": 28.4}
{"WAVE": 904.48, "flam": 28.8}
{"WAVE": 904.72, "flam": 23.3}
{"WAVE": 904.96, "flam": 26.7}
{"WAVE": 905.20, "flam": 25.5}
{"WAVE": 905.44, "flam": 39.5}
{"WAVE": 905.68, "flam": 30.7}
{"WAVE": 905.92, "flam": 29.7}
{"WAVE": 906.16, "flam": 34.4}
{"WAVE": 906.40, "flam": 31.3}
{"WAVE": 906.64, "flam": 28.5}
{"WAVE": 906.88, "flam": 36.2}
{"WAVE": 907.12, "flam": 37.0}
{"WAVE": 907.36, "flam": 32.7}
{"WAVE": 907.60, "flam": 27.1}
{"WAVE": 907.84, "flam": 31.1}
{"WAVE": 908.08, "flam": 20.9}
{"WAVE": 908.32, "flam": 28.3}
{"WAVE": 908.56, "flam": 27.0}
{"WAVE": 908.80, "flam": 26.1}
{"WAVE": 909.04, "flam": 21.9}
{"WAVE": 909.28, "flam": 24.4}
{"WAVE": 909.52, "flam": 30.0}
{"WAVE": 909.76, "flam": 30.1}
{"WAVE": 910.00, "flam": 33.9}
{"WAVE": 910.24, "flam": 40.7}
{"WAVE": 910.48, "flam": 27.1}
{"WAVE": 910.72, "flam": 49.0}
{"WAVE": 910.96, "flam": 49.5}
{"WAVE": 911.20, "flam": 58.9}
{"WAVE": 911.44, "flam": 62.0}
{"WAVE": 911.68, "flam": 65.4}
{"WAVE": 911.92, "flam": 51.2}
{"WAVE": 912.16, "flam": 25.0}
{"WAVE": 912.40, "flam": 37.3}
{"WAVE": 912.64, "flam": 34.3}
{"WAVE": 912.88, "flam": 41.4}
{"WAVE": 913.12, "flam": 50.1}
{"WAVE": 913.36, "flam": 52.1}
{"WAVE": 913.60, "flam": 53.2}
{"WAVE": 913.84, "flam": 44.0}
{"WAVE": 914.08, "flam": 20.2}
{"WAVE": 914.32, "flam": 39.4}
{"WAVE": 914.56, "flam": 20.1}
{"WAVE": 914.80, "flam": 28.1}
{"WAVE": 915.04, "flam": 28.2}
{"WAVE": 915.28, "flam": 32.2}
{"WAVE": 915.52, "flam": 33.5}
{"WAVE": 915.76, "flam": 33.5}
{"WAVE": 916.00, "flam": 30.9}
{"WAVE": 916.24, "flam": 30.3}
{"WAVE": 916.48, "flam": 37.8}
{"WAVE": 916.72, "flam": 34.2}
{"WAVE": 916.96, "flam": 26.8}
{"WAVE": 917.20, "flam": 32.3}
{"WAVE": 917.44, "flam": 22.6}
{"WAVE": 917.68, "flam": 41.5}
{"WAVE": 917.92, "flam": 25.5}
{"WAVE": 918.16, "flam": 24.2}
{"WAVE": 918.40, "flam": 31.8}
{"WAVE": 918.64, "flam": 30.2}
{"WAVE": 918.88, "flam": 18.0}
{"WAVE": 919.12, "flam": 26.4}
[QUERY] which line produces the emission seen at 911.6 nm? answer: [S II]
